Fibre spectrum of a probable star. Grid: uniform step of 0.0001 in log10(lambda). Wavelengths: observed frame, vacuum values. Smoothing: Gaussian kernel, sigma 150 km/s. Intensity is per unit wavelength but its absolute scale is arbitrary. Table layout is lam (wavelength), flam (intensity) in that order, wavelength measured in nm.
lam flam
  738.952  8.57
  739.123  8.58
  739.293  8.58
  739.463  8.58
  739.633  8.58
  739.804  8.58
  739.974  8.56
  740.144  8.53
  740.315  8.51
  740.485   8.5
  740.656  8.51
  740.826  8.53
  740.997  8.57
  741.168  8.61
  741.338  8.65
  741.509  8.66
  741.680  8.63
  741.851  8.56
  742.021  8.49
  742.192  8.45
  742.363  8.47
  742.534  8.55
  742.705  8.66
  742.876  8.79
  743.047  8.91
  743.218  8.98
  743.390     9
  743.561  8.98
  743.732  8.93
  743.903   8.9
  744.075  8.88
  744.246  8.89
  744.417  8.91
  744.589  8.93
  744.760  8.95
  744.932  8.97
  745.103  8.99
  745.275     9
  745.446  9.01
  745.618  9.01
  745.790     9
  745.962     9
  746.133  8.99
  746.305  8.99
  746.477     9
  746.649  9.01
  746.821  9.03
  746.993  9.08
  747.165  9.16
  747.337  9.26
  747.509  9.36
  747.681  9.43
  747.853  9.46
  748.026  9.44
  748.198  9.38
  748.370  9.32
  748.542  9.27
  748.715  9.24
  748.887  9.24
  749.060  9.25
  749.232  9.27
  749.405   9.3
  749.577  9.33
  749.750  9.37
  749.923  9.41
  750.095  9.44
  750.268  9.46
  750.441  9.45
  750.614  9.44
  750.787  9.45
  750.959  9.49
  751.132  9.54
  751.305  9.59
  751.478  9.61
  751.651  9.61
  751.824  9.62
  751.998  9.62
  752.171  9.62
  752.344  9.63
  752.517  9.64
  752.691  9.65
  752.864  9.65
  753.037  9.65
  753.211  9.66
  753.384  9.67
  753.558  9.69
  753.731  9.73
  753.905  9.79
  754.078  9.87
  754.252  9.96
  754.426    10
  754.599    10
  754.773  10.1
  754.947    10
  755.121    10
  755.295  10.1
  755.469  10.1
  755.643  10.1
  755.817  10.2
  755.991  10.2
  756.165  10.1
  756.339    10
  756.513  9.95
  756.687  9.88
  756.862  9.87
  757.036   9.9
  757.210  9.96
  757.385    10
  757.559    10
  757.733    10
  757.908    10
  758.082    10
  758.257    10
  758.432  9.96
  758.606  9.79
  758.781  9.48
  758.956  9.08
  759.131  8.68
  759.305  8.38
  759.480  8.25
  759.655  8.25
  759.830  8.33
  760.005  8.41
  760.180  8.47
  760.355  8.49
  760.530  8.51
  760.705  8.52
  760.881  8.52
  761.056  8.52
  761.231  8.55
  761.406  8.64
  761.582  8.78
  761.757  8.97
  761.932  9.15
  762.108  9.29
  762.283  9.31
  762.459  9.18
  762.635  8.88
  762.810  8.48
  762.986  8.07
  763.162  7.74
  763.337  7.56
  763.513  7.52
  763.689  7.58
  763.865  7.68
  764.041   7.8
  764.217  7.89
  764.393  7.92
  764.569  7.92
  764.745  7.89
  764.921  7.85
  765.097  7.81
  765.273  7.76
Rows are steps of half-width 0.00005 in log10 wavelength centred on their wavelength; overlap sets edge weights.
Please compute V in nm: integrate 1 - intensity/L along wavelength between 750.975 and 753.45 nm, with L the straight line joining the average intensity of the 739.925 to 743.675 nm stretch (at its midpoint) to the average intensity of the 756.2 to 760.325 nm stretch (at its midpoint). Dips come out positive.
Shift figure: -0.13 nm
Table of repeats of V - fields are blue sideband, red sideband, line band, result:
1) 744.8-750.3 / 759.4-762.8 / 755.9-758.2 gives -0.30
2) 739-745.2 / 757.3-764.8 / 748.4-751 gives -0.19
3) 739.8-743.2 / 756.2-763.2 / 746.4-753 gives -0.42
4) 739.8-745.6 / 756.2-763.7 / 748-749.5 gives -0.08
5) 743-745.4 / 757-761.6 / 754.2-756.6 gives -0.27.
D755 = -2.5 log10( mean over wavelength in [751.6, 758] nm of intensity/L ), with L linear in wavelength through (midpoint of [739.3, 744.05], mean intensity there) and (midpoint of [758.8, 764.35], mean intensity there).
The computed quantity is -0.16 mag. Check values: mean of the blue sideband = 8.66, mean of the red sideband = 8.44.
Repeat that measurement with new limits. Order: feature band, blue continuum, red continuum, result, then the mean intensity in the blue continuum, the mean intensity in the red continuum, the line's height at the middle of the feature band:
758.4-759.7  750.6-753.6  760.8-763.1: 0.01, 9.6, 8.78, 9.03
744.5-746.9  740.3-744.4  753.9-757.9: 0.00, 8.7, 10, 9.02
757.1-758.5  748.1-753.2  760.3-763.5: -0.12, 9.47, 8.6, 8.91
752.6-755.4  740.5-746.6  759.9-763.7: -0.14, 8.81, 8.52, 8.64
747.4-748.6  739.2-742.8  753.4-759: -0.02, 8.56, 9.93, 9.19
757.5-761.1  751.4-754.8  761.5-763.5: 0.00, 9.73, 8.63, 9.01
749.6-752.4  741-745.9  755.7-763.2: -0.06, 8.81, 9.19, 8.99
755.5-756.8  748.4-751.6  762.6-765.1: -0.15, 9.4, 7.89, 8.73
